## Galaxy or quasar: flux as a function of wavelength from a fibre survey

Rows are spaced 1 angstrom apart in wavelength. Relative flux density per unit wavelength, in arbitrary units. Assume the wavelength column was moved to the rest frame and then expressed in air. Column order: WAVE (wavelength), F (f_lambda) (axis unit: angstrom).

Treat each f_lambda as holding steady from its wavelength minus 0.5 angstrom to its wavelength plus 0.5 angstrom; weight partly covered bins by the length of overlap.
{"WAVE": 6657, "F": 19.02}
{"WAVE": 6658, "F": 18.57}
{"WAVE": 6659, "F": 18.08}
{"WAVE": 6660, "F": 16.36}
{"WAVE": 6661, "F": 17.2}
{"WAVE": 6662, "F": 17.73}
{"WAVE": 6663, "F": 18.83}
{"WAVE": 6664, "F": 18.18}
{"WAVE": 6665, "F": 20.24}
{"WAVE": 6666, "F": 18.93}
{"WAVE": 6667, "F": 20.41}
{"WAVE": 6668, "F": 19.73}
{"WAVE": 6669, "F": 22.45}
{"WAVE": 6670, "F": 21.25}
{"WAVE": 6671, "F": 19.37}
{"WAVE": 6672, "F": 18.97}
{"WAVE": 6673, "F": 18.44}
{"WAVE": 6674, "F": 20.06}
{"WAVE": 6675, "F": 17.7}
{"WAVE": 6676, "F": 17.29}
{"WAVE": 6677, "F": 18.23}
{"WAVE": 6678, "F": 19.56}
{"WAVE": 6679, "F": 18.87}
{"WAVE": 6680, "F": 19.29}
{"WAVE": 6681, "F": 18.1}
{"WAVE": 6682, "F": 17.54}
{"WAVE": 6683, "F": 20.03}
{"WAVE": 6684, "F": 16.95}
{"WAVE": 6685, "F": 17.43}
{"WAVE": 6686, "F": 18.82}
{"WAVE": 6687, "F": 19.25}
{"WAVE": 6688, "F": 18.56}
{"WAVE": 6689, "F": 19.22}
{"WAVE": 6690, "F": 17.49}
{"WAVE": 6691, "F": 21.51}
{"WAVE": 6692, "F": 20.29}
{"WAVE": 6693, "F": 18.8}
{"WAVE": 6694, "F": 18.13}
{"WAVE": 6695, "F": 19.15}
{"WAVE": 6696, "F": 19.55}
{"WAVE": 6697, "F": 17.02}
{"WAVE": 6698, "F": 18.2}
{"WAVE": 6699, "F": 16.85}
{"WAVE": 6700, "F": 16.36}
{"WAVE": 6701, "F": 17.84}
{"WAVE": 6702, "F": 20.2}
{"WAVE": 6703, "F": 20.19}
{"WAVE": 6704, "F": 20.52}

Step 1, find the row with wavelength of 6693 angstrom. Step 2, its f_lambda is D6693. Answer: 18.8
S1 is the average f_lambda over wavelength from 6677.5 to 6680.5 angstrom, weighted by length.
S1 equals 19.2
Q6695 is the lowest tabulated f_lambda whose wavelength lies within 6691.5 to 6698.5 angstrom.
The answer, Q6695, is 17.02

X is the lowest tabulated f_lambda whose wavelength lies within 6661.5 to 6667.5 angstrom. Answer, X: 17.73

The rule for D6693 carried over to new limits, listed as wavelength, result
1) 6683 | 20.03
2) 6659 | 18.08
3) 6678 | 19.56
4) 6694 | 18.13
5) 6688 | 18.56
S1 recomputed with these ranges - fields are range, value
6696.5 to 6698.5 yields 17.6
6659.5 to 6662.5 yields 17.1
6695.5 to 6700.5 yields 17.6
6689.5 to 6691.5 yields 19.5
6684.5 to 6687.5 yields 18.5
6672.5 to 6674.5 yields 19.2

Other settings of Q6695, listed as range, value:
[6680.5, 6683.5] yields 17.54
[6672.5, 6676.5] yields 17.29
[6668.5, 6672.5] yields 18.97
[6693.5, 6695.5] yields 18.13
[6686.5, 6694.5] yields 17.49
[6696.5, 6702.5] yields 16.36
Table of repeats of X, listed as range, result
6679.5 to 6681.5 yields 18.1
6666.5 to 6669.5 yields 19.73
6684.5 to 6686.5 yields 17.43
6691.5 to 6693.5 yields 18.8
